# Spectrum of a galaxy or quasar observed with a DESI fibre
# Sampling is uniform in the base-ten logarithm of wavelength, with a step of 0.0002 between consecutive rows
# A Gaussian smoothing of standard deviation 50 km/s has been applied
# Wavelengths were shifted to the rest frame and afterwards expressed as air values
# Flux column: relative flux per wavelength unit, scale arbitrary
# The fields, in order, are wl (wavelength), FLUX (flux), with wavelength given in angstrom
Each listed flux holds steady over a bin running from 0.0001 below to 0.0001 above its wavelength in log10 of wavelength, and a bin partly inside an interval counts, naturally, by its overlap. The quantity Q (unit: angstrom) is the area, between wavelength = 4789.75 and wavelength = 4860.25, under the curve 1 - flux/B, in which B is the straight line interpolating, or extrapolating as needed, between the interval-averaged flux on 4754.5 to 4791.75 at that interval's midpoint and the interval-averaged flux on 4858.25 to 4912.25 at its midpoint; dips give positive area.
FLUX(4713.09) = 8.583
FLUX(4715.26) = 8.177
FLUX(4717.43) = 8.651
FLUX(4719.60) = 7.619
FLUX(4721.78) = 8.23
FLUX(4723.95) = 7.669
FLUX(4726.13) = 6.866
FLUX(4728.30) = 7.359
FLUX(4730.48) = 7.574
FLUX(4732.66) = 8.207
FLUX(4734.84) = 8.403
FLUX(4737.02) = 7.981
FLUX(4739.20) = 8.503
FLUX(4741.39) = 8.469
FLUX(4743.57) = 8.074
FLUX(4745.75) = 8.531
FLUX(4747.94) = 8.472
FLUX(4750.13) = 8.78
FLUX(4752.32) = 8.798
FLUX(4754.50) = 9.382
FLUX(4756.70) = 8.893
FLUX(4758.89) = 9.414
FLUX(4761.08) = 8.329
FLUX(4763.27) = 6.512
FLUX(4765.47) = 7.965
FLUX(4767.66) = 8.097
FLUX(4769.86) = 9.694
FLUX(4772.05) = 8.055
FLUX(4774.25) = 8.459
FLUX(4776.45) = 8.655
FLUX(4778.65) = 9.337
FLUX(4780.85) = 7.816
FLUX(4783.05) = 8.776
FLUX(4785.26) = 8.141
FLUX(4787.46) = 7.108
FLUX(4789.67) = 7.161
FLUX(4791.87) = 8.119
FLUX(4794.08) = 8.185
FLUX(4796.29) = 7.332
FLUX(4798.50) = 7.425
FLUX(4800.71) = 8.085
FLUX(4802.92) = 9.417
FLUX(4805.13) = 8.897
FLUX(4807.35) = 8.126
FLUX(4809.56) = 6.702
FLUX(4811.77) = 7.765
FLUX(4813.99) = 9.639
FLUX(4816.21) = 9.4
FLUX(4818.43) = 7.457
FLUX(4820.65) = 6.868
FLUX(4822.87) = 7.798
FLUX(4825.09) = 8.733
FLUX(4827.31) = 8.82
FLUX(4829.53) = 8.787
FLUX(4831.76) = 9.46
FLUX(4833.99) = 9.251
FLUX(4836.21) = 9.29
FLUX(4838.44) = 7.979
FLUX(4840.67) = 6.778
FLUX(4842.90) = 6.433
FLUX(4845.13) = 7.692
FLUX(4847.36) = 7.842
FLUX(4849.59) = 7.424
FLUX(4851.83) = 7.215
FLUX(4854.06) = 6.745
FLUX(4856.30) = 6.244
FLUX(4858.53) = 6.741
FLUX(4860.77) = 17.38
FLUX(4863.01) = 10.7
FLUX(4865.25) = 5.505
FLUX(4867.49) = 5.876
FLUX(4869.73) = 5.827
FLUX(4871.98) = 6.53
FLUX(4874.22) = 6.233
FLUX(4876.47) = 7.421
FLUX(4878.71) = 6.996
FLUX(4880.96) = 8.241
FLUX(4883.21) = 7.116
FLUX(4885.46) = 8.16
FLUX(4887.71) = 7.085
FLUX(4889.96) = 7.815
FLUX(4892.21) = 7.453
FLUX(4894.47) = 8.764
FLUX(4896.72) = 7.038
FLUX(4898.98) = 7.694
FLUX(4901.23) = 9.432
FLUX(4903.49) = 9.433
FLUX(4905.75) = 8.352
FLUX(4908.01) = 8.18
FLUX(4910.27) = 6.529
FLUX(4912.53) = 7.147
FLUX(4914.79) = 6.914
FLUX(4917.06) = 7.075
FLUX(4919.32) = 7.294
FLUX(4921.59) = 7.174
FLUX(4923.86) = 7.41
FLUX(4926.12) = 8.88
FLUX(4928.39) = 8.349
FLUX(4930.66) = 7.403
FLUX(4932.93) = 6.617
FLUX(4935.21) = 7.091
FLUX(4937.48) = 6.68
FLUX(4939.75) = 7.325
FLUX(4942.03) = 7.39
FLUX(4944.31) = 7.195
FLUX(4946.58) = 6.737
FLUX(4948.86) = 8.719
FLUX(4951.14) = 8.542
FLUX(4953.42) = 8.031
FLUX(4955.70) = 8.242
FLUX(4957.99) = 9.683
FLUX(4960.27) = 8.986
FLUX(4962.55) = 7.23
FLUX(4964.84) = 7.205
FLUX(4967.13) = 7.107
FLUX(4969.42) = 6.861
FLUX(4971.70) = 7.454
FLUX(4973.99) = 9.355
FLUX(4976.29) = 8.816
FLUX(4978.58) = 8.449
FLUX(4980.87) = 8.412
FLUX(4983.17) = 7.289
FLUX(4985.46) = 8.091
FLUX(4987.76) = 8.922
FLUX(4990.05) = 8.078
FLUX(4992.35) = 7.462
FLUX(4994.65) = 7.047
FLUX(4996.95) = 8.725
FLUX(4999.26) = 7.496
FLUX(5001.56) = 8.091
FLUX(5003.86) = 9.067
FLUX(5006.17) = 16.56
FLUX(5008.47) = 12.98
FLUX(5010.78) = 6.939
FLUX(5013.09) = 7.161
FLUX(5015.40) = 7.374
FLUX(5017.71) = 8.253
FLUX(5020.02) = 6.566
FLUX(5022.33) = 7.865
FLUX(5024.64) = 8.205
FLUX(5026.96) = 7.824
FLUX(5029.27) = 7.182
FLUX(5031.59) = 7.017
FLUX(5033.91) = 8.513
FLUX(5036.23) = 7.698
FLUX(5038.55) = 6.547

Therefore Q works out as 1.0 angstrom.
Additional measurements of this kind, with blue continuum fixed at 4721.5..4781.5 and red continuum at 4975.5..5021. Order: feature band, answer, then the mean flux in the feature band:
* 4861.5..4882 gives 3.0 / 7.23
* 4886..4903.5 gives 1.0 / 8.01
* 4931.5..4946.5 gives 2.6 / 7.03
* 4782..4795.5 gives 0.7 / 7.89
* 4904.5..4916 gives 1.4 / 7.44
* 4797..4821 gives 0.5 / 8.19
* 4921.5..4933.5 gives 1.1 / 7.73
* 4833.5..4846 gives 0.9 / 7.84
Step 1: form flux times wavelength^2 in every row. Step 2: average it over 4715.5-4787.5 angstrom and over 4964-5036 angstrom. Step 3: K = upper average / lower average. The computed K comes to 1.10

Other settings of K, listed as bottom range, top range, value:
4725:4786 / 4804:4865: 1.03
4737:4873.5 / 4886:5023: 1.04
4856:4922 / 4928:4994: 1.04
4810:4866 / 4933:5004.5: 1.00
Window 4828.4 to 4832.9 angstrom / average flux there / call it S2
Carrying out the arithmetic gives 9.11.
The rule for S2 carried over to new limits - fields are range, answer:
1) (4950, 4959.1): 8.62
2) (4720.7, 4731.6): 7.54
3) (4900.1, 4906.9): 9.07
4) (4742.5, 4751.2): 8.46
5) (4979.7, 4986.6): 7.94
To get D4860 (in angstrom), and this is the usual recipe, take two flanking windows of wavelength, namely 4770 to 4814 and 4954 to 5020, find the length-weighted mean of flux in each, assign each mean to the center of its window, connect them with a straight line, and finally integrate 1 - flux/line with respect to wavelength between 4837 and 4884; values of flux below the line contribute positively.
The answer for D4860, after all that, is 3.8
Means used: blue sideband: 8.16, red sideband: 8.44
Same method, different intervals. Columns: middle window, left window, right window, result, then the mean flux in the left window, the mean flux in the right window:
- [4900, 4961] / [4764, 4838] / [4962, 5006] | 3.00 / 8.32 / 8.16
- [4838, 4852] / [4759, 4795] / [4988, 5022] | 1.71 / 8.19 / 8.69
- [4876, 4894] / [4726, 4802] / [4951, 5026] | 1.56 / 8.22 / 8.38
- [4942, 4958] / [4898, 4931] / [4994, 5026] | 0.35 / 7.83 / 8.76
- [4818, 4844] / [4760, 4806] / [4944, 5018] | 0.21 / 8.17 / 8.4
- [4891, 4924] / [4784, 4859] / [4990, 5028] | 1.97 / 7.92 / 8.58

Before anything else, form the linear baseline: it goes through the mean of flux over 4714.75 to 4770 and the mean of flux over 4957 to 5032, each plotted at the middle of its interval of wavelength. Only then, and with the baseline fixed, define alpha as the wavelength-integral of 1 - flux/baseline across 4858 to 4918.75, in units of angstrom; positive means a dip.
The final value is 3.2 angstrom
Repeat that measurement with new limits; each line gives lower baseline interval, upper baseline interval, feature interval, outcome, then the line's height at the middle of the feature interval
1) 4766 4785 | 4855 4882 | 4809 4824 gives 0.43 angstrom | 8.23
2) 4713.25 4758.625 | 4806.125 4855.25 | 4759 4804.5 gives -0.17 angstrom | 8.14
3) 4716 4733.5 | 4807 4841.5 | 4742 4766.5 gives -1.65 angstrom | 7.94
